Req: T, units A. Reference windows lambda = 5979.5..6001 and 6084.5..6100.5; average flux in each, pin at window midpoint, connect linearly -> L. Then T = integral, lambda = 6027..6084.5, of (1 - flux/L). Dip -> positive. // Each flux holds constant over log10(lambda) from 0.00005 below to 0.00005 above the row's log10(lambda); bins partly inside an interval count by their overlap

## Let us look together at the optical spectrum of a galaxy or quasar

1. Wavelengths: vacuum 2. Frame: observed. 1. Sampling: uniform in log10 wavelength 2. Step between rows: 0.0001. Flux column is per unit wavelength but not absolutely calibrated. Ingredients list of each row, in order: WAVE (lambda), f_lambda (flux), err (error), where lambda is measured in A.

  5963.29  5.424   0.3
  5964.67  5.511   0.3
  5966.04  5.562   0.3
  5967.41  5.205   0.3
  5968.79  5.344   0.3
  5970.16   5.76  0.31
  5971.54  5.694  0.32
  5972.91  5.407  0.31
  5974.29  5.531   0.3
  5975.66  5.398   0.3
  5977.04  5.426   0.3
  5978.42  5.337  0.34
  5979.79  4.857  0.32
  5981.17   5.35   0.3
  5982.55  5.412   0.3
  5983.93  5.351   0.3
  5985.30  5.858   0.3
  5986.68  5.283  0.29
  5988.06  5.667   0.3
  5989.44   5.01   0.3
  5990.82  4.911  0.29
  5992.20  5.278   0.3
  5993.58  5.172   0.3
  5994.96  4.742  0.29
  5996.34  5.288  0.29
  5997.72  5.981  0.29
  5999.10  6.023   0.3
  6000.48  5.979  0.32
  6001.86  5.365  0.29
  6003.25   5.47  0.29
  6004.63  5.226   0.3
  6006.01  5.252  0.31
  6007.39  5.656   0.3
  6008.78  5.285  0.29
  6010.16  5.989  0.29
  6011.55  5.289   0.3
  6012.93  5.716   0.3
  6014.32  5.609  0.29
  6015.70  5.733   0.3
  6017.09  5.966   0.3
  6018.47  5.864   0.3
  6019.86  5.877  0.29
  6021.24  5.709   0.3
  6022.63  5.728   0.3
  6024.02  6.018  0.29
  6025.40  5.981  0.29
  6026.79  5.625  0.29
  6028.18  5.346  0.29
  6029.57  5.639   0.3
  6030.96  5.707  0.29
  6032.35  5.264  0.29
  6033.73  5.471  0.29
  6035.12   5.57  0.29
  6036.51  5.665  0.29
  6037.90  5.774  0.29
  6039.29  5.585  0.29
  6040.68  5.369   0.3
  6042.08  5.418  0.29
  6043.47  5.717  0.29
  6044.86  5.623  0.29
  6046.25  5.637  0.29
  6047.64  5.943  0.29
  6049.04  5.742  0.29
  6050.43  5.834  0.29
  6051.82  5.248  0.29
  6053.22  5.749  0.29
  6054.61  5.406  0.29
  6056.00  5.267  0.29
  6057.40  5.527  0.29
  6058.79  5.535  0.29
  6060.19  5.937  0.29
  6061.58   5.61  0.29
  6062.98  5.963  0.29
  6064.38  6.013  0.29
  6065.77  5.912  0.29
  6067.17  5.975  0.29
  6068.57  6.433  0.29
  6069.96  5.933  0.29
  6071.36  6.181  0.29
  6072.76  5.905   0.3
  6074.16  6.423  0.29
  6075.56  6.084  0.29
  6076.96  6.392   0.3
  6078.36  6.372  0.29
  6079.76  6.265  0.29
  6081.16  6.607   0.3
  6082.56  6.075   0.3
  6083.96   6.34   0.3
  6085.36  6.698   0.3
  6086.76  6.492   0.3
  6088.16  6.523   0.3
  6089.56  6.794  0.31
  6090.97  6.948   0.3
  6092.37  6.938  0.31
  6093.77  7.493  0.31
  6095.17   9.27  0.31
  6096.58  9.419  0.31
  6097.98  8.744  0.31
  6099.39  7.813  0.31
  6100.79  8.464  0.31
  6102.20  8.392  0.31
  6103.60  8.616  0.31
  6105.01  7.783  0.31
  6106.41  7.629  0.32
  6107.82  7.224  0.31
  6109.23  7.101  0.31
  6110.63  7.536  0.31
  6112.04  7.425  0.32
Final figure 8.2 A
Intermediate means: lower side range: 5.39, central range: 5.81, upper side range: 7.57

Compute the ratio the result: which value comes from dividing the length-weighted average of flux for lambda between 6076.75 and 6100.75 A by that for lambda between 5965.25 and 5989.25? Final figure 1.3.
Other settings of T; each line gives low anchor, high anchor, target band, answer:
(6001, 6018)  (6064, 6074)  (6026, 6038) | 0.4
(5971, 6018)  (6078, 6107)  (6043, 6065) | 3.2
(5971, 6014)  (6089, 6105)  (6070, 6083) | 2.3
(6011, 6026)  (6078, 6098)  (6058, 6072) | 1.5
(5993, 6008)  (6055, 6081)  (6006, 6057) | 0.7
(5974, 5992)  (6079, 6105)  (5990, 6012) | 1.0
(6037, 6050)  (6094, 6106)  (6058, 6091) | 4.5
